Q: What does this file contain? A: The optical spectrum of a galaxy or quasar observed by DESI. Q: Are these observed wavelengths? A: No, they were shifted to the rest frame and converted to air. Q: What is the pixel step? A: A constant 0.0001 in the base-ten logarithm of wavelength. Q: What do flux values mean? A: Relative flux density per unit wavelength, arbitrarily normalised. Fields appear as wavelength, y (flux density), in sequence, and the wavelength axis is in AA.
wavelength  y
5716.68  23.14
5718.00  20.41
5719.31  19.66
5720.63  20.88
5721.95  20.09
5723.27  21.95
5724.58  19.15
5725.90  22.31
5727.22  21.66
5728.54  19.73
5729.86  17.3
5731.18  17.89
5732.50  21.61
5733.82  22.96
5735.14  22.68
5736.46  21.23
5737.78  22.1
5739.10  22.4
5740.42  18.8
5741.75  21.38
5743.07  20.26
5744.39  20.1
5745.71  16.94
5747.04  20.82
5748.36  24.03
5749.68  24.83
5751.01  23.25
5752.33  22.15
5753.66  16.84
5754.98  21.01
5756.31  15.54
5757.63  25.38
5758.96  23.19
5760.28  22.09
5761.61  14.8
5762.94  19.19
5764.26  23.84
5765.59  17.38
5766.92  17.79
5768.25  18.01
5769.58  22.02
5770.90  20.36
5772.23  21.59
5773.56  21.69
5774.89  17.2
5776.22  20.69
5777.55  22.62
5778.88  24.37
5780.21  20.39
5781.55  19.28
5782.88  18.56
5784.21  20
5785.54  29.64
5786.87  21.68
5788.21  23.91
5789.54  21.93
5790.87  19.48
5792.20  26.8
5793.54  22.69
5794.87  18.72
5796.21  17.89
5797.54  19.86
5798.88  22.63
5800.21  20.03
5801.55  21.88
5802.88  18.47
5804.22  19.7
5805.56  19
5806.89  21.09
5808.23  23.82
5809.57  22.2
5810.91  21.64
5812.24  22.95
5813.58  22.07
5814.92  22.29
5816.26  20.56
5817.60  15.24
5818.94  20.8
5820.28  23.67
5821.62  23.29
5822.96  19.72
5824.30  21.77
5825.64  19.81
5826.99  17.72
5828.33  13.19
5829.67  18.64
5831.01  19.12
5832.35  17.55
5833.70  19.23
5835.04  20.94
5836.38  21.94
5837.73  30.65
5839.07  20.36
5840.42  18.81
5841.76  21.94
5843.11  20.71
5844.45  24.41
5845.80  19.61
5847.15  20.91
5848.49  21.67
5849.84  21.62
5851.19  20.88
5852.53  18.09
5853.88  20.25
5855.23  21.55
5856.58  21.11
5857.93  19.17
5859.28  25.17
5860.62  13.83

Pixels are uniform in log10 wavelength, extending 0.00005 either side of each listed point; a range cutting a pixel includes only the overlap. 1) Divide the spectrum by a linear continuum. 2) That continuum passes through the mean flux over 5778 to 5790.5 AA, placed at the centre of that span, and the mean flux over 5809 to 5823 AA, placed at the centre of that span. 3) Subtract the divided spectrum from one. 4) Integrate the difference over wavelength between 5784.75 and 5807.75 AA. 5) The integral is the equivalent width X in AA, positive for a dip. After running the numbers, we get 0.38 AA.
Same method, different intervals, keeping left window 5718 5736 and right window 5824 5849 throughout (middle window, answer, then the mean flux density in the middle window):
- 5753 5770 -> 0.7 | 19.7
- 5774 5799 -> -1.2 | 21.5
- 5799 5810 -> -0.2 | 20.8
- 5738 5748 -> 0.1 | 20.3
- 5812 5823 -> -0.4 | 21.2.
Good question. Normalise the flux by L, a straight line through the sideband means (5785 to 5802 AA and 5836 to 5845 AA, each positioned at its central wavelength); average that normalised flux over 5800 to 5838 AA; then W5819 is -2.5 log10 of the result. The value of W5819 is 0.09 mag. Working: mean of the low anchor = 22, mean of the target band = 20.6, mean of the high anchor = 22.7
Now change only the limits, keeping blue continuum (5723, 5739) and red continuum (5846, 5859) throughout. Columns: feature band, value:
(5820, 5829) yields 0.06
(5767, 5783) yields 0.02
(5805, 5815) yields -0.06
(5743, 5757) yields 0.02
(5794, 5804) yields 0.04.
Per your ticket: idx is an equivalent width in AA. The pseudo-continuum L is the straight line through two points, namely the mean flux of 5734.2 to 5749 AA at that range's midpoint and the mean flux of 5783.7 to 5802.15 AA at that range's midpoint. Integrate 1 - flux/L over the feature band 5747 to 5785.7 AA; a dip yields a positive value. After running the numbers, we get 1.1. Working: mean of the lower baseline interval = 21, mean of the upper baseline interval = 22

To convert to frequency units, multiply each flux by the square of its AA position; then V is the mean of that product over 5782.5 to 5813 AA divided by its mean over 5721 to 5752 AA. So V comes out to 1.05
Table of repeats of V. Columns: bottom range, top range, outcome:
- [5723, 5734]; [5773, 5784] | 1.03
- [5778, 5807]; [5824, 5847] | 0.97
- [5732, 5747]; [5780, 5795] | 1.07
